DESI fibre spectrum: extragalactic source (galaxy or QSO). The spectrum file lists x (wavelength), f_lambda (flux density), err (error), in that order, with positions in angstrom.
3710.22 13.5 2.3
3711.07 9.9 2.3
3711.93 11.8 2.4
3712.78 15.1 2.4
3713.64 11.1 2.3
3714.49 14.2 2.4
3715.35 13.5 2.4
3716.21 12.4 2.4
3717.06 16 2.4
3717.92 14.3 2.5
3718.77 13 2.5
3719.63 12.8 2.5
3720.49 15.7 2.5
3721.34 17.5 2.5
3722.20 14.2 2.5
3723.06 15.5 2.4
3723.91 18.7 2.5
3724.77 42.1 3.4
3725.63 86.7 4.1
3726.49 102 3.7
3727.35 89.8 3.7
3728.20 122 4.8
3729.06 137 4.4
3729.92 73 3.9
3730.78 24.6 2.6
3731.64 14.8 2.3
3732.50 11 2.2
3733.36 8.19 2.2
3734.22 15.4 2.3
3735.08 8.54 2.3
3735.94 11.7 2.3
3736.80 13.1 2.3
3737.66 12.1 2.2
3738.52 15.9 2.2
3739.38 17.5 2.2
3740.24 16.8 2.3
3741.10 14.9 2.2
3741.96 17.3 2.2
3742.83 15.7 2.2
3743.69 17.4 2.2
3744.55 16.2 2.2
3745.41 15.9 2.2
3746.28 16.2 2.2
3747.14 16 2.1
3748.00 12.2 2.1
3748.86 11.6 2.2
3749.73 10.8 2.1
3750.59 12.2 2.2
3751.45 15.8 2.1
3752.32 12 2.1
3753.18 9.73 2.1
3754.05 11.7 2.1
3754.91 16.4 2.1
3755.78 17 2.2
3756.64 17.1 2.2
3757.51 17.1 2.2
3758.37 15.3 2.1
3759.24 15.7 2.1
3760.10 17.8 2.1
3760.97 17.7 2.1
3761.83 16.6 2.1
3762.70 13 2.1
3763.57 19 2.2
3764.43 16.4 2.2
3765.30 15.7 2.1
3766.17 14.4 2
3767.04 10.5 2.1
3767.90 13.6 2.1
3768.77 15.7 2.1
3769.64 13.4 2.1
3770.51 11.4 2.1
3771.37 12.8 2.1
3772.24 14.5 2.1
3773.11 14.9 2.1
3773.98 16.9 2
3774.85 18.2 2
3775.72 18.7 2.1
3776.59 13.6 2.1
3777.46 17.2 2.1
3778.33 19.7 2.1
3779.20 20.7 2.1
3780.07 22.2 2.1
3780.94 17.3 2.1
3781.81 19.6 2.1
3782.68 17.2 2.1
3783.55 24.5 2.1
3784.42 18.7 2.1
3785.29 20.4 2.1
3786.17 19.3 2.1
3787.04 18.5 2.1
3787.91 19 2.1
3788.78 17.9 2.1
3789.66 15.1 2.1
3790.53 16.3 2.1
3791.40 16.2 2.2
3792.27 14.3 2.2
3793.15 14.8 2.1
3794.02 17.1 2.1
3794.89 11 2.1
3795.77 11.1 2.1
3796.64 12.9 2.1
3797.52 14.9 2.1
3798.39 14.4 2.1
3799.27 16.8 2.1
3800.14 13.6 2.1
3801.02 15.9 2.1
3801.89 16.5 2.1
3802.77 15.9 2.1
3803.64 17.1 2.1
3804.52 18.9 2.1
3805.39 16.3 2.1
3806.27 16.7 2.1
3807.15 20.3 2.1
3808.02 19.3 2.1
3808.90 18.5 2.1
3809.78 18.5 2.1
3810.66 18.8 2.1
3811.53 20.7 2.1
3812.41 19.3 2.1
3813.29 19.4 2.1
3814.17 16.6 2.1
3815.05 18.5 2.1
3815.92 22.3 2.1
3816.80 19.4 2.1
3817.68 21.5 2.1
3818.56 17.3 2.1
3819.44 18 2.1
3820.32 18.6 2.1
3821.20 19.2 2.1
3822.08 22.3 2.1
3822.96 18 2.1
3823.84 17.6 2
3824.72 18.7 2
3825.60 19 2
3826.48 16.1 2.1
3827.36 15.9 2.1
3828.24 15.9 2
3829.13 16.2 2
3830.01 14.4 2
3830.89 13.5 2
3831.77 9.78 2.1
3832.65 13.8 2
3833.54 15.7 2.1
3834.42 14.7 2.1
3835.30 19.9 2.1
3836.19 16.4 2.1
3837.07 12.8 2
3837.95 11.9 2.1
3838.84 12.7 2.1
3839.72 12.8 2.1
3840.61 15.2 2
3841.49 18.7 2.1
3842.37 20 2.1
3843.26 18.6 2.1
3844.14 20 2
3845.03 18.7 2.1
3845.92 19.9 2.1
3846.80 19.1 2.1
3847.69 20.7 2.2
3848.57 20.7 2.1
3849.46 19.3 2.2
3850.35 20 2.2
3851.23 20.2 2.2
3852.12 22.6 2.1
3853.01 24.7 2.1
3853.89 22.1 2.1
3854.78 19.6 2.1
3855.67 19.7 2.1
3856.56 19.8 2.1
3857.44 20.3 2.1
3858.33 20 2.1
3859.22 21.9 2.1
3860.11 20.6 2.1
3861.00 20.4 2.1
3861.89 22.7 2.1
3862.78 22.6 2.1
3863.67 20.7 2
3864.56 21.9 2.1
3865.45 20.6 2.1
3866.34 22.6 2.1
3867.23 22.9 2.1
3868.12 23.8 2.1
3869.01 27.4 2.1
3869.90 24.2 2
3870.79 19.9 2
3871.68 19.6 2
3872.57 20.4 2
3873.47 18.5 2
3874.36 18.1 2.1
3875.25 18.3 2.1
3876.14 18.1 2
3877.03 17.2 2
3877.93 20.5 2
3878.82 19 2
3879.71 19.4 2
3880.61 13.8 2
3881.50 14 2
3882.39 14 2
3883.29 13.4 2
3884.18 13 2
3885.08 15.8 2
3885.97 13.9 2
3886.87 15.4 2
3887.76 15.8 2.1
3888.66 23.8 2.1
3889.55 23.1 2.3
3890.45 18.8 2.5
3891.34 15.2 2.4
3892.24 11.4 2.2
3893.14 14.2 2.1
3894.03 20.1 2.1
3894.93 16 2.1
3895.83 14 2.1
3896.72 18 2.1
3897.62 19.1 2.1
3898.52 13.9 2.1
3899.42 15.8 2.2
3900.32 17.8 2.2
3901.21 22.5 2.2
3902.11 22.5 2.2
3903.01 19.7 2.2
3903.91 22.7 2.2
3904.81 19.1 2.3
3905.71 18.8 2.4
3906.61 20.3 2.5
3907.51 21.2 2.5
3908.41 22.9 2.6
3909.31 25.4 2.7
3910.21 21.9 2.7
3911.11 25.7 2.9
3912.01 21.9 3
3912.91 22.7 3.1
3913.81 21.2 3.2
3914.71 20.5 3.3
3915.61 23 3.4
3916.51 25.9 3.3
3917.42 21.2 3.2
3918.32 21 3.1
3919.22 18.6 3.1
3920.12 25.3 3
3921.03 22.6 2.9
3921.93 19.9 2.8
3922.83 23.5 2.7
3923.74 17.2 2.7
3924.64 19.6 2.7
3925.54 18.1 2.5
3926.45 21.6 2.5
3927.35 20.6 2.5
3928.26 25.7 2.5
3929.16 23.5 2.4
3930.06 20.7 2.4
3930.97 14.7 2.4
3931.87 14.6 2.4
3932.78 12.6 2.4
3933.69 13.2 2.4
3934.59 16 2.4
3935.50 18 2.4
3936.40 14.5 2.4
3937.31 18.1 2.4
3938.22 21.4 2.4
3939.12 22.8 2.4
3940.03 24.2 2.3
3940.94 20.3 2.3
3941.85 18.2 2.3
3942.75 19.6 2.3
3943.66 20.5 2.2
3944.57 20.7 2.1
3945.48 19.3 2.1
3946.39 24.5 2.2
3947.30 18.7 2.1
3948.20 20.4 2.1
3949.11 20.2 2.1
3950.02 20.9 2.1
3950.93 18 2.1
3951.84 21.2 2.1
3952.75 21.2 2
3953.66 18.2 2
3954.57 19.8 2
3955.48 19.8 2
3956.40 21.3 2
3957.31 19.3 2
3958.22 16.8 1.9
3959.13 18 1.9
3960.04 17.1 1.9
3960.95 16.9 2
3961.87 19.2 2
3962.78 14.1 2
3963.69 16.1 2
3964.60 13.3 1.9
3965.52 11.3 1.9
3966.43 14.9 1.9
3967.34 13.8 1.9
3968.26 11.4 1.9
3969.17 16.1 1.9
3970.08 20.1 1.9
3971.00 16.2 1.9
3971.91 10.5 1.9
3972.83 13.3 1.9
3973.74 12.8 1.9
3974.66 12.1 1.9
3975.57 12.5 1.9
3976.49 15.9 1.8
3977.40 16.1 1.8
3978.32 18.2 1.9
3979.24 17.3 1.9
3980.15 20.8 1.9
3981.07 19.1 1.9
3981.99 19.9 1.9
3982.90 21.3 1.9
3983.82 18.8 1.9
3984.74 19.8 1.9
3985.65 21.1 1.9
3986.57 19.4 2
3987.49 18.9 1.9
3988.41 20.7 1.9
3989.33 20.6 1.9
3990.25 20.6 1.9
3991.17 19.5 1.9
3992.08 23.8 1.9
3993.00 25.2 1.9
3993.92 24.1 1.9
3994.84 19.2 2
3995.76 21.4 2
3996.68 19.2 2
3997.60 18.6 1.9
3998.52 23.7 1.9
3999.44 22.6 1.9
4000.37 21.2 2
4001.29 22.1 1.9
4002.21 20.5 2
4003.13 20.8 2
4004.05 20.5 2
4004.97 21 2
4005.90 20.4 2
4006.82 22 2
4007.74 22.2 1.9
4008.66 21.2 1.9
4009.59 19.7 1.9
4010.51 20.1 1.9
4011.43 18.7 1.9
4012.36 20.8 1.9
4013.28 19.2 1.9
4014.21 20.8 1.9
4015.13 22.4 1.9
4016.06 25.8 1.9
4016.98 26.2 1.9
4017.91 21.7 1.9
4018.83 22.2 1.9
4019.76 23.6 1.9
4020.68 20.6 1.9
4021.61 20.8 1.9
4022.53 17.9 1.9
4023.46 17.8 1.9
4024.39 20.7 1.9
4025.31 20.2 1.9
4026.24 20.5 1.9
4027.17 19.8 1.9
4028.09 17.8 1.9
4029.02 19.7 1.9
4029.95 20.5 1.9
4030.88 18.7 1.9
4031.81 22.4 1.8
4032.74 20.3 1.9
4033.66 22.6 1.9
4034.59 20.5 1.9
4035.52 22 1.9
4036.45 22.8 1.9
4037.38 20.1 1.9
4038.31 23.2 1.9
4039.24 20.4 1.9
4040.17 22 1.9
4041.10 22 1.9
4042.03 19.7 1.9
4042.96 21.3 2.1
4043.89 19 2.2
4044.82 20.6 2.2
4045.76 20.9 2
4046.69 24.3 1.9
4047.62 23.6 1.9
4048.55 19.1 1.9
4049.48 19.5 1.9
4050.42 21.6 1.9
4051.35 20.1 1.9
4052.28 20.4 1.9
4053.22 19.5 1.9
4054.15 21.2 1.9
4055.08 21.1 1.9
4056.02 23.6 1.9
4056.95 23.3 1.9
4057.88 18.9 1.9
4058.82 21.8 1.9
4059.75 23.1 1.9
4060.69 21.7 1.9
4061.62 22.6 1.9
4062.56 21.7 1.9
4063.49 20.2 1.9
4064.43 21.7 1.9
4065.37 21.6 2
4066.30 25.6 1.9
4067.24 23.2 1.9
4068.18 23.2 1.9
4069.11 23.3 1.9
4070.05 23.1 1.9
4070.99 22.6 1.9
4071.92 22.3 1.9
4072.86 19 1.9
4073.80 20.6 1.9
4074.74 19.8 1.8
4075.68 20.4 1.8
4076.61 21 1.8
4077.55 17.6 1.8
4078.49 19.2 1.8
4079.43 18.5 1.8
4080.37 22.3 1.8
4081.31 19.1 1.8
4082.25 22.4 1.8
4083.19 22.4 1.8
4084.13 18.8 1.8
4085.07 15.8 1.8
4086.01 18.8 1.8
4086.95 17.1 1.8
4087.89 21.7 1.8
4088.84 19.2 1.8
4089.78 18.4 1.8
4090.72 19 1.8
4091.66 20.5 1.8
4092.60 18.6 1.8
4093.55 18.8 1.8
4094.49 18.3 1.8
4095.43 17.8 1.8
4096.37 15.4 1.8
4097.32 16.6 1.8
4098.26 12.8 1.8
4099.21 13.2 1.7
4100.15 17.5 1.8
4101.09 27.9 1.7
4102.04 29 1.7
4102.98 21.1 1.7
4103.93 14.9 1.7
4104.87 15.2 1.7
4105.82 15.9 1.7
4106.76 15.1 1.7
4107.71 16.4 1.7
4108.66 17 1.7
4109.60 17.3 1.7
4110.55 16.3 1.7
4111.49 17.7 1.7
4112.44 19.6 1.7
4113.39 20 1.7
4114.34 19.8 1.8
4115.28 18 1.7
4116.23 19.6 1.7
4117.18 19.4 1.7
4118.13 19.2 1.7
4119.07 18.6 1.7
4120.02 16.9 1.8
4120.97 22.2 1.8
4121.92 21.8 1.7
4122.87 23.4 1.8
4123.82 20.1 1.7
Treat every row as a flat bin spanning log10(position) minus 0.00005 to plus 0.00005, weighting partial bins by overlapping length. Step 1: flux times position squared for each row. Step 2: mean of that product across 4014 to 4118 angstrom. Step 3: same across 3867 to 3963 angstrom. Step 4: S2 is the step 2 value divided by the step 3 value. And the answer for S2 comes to 1.13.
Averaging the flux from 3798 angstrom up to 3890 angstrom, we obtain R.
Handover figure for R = 18.4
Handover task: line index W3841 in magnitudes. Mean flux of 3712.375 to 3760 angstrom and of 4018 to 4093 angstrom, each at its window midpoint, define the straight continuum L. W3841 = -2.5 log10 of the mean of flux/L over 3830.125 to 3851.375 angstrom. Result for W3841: 0.35 mag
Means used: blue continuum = 24.5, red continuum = 20.8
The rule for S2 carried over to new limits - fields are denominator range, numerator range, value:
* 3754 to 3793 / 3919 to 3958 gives 1.29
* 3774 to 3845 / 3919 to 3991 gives 1.15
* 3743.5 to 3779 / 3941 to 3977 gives 1.27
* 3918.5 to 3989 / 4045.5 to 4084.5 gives 1.23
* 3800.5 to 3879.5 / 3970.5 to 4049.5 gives 1.17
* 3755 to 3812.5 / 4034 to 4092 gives 1.45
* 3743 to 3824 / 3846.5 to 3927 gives 1.26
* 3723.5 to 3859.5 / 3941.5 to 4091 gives 1.12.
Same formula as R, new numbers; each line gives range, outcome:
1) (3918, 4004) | 18.9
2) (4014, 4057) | 21.1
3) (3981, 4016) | 20.9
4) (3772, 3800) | 17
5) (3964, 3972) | 14.4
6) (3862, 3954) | 19.6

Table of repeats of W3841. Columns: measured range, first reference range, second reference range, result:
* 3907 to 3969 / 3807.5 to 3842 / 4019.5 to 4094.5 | -0.04 mag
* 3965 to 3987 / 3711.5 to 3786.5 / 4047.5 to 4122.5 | 0.24 mag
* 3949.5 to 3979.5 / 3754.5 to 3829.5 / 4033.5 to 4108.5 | 0.16 mag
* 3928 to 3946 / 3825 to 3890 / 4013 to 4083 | 0.04 mag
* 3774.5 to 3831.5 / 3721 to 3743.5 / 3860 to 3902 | 0.49 mag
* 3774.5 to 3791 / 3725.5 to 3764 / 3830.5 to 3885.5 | 0.25 mag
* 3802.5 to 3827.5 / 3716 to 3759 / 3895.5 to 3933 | 0.25 mag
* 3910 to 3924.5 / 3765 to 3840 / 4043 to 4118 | -0.21 mag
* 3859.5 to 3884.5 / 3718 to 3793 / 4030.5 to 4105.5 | 0.09 mag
